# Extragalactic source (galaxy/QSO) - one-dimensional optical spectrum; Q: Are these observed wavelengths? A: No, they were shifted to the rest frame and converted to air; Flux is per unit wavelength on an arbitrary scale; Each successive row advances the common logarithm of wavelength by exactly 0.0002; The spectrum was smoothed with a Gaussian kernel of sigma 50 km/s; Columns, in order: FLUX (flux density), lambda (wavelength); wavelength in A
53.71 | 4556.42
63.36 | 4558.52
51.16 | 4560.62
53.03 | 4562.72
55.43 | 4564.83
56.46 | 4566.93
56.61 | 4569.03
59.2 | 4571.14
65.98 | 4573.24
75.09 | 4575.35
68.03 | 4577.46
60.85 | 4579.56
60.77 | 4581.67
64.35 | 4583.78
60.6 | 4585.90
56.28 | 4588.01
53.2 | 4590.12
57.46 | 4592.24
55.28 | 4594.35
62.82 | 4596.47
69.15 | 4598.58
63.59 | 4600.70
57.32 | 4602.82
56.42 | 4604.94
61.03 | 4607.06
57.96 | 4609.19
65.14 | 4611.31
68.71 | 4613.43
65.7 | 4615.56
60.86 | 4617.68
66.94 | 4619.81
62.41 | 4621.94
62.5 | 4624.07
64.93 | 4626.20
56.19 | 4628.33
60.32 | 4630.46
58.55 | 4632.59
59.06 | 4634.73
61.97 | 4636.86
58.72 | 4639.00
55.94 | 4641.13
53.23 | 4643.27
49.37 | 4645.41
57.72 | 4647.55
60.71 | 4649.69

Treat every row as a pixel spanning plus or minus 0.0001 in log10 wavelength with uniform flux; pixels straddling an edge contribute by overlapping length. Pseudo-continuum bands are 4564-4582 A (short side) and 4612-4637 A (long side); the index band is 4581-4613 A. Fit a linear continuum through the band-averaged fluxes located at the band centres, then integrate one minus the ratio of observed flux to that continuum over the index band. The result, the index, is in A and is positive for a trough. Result 1.05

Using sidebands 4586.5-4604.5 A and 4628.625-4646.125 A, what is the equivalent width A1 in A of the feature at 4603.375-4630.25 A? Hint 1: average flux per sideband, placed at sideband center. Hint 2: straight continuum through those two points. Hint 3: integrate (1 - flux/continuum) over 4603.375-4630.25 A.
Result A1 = -1.83 A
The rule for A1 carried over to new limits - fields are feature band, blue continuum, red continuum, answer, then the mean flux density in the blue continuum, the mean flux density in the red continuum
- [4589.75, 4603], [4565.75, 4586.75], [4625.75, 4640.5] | 0.3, 62.8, 59.7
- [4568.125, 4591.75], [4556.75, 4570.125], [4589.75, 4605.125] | -1.7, 55.9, 59.9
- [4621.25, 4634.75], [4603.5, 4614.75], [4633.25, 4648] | -0.5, 61.8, 56.6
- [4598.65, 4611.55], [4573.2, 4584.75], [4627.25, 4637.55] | 0.4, 65.9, 59.2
